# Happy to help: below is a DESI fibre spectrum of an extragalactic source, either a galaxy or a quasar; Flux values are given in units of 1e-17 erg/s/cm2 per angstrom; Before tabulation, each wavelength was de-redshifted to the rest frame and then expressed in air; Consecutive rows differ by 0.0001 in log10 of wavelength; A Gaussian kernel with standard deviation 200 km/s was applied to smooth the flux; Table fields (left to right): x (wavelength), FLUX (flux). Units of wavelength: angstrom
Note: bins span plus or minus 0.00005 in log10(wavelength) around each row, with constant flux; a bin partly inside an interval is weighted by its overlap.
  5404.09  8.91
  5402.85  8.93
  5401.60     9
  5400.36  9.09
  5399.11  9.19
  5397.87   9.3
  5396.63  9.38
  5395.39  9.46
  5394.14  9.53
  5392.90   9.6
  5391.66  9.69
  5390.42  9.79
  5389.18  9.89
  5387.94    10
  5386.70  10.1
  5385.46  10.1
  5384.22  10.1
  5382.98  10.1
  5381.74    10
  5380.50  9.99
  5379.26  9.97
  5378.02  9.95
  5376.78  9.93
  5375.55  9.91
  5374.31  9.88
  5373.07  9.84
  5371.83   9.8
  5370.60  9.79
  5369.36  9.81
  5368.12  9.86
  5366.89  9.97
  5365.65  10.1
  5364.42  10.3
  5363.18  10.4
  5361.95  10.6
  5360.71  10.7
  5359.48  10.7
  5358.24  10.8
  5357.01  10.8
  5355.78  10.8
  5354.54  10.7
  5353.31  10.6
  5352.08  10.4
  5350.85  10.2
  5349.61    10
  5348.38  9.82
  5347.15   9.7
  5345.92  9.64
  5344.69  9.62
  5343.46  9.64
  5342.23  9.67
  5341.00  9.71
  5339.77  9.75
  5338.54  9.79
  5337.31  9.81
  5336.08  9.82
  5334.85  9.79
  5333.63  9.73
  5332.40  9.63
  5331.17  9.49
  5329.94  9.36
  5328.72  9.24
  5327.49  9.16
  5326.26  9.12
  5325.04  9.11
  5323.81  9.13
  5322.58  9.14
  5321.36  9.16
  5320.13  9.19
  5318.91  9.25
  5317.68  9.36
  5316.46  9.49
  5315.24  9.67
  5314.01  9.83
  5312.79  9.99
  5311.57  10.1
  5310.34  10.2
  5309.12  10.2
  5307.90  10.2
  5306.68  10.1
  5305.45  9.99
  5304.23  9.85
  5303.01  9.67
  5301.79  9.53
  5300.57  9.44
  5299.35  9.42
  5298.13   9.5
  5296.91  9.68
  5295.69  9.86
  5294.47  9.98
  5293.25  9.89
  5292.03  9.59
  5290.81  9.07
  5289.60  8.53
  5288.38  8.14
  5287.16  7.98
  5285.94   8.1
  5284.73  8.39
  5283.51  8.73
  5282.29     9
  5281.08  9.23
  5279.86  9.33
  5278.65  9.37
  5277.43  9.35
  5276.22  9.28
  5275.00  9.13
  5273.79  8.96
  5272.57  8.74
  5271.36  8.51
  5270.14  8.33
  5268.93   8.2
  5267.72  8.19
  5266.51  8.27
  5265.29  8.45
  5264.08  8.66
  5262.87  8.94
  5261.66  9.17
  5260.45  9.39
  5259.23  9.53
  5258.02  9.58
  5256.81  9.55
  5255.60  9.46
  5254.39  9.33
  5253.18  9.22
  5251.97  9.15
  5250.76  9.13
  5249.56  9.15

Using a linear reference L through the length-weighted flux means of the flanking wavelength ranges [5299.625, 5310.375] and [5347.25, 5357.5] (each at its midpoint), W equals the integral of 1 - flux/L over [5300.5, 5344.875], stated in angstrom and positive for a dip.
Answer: 1.9 angstrom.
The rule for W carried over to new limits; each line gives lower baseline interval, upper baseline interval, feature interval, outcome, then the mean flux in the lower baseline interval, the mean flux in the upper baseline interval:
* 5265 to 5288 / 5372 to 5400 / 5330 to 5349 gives -0.7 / 8.71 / 9.8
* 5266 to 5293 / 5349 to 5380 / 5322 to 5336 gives 0.4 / 8.77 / 10.2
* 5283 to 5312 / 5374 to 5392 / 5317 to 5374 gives -0.7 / 9.42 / 9.97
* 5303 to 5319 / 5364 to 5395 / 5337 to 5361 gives -0.6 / 9.87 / 9.91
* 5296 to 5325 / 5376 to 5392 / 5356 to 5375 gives -0.7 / 9.65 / 9.98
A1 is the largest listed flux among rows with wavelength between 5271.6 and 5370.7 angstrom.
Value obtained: 10.8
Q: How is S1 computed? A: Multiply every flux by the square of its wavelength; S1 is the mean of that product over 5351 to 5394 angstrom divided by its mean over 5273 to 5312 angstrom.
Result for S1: 1.12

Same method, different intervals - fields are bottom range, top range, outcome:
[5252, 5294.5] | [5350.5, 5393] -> 1.18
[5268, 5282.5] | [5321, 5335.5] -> 1.07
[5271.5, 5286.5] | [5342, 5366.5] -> 1.18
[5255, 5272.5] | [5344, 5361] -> 1.20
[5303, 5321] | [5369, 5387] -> 1.04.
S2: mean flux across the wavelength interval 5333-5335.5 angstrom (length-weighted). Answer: 9.78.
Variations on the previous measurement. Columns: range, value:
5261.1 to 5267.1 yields 8.69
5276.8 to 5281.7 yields 9.33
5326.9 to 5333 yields 9.37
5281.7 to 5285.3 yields 8.69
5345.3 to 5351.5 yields 9.87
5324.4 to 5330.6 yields 9.2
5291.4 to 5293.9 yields 9.72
